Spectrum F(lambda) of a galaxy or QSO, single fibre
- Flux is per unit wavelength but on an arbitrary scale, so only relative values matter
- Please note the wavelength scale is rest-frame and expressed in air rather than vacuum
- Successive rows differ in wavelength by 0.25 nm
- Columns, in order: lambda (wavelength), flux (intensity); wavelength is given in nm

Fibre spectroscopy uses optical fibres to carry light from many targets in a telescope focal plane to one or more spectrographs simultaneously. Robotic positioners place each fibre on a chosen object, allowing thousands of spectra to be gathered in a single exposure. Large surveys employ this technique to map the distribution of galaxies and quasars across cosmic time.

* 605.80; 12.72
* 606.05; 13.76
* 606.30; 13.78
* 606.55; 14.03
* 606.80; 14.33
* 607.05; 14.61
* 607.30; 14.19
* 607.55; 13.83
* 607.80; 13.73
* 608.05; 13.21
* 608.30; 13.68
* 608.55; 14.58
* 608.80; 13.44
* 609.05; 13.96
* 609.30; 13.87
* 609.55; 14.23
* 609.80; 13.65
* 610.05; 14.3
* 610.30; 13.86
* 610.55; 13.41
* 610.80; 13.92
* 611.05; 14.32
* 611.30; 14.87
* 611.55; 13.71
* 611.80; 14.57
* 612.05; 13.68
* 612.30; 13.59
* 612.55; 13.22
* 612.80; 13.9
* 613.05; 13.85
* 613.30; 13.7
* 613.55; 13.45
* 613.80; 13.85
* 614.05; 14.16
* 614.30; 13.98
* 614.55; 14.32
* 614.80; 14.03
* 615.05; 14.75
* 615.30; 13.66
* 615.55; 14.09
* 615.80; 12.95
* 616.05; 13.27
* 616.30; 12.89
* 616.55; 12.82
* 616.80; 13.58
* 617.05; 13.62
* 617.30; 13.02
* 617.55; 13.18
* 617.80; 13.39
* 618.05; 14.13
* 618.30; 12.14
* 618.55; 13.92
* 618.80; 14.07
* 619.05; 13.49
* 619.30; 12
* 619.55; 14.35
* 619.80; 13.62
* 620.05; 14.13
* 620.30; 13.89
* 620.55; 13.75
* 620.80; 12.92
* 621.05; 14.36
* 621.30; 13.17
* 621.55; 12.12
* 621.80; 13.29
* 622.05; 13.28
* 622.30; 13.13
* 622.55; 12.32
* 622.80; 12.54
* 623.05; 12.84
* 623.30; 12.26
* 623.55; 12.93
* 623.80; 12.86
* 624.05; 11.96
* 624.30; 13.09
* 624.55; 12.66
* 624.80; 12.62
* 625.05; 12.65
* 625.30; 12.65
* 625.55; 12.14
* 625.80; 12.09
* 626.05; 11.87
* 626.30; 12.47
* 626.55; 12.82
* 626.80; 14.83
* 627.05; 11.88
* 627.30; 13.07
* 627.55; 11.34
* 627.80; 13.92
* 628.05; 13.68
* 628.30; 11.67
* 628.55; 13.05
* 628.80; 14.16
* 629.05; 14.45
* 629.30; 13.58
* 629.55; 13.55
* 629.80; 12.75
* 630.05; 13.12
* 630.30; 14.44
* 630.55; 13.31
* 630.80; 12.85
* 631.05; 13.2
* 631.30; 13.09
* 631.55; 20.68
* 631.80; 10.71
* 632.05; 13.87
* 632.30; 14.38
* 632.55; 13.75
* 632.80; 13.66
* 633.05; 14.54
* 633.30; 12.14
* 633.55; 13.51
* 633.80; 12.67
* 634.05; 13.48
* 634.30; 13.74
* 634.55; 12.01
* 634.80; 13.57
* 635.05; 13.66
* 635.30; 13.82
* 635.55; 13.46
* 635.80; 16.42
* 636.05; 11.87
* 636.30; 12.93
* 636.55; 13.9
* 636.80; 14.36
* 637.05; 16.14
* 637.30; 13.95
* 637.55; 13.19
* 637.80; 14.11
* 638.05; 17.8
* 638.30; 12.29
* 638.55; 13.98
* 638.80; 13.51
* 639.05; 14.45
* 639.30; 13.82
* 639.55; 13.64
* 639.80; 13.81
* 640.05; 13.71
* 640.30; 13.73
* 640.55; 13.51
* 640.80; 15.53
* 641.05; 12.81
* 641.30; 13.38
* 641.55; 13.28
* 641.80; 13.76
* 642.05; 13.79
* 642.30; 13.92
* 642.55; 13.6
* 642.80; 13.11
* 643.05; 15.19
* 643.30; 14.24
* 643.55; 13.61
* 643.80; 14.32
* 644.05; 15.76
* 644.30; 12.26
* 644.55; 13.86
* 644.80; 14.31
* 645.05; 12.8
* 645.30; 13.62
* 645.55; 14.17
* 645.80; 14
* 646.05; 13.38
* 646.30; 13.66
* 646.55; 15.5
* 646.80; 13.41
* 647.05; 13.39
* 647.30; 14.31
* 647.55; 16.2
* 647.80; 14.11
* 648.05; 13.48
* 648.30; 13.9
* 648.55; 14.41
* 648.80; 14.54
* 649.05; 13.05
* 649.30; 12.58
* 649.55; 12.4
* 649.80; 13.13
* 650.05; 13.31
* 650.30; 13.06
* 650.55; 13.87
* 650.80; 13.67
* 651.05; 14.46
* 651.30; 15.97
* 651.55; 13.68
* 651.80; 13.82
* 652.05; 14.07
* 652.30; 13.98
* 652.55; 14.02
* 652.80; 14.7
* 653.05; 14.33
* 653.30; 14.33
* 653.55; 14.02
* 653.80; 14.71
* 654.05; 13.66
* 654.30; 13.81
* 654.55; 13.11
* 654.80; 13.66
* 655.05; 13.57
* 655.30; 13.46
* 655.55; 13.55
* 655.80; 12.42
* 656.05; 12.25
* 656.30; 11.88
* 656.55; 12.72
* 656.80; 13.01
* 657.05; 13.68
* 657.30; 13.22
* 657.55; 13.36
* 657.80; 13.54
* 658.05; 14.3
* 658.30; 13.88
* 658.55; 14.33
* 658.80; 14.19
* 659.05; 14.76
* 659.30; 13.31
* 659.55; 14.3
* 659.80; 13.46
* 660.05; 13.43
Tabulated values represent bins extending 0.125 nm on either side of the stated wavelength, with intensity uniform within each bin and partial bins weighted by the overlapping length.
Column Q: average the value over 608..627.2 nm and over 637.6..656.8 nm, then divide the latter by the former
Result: 1.03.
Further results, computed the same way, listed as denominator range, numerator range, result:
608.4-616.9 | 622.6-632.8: 0.95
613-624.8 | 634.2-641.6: 1.04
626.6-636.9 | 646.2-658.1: 1.01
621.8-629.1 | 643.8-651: 1.08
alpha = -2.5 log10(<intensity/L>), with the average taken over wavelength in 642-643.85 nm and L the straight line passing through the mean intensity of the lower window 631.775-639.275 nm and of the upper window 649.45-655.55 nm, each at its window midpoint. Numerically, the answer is -0.01 mag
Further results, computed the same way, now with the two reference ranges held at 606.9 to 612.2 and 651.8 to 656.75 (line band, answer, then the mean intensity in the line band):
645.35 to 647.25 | -0.02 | 13.9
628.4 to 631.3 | 0.03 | 13.5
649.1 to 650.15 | 0.06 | 12.9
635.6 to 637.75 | -0.03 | 14.1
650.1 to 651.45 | -0.04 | 14.1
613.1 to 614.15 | 0.01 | 13.8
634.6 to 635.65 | 0.02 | 13.5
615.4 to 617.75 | 0.05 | 13.3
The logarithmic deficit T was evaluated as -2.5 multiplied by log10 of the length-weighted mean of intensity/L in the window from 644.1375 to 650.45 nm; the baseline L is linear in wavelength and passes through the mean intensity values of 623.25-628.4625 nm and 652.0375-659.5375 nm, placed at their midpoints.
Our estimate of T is -0.028 mag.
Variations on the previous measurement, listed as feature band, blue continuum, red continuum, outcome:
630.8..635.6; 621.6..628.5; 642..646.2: -0.04 mag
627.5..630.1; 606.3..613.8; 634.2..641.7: 0.05 mag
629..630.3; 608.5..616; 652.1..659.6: 0.02 mag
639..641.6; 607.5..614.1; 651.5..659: 0.00 mag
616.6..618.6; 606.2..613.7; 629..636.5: 0.04 mag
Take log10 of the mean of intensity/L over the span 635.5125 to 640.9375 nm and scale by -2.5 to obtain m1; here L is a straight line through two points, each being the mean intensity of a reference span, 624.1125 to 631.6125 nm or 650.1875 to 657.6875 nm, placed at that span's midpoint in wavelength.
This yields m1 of -0.06 mag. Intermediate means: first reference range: 13.2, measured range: 14.1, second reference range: 13.7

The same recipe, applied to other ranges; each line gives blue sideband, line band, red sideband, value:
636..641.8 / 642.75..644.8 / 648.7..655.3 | -0.016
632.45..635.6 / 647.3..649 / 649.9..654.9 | -0.039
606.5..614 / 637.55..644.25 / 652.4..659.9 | -0.019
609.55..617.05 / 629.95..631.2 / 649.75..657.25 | 0.029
